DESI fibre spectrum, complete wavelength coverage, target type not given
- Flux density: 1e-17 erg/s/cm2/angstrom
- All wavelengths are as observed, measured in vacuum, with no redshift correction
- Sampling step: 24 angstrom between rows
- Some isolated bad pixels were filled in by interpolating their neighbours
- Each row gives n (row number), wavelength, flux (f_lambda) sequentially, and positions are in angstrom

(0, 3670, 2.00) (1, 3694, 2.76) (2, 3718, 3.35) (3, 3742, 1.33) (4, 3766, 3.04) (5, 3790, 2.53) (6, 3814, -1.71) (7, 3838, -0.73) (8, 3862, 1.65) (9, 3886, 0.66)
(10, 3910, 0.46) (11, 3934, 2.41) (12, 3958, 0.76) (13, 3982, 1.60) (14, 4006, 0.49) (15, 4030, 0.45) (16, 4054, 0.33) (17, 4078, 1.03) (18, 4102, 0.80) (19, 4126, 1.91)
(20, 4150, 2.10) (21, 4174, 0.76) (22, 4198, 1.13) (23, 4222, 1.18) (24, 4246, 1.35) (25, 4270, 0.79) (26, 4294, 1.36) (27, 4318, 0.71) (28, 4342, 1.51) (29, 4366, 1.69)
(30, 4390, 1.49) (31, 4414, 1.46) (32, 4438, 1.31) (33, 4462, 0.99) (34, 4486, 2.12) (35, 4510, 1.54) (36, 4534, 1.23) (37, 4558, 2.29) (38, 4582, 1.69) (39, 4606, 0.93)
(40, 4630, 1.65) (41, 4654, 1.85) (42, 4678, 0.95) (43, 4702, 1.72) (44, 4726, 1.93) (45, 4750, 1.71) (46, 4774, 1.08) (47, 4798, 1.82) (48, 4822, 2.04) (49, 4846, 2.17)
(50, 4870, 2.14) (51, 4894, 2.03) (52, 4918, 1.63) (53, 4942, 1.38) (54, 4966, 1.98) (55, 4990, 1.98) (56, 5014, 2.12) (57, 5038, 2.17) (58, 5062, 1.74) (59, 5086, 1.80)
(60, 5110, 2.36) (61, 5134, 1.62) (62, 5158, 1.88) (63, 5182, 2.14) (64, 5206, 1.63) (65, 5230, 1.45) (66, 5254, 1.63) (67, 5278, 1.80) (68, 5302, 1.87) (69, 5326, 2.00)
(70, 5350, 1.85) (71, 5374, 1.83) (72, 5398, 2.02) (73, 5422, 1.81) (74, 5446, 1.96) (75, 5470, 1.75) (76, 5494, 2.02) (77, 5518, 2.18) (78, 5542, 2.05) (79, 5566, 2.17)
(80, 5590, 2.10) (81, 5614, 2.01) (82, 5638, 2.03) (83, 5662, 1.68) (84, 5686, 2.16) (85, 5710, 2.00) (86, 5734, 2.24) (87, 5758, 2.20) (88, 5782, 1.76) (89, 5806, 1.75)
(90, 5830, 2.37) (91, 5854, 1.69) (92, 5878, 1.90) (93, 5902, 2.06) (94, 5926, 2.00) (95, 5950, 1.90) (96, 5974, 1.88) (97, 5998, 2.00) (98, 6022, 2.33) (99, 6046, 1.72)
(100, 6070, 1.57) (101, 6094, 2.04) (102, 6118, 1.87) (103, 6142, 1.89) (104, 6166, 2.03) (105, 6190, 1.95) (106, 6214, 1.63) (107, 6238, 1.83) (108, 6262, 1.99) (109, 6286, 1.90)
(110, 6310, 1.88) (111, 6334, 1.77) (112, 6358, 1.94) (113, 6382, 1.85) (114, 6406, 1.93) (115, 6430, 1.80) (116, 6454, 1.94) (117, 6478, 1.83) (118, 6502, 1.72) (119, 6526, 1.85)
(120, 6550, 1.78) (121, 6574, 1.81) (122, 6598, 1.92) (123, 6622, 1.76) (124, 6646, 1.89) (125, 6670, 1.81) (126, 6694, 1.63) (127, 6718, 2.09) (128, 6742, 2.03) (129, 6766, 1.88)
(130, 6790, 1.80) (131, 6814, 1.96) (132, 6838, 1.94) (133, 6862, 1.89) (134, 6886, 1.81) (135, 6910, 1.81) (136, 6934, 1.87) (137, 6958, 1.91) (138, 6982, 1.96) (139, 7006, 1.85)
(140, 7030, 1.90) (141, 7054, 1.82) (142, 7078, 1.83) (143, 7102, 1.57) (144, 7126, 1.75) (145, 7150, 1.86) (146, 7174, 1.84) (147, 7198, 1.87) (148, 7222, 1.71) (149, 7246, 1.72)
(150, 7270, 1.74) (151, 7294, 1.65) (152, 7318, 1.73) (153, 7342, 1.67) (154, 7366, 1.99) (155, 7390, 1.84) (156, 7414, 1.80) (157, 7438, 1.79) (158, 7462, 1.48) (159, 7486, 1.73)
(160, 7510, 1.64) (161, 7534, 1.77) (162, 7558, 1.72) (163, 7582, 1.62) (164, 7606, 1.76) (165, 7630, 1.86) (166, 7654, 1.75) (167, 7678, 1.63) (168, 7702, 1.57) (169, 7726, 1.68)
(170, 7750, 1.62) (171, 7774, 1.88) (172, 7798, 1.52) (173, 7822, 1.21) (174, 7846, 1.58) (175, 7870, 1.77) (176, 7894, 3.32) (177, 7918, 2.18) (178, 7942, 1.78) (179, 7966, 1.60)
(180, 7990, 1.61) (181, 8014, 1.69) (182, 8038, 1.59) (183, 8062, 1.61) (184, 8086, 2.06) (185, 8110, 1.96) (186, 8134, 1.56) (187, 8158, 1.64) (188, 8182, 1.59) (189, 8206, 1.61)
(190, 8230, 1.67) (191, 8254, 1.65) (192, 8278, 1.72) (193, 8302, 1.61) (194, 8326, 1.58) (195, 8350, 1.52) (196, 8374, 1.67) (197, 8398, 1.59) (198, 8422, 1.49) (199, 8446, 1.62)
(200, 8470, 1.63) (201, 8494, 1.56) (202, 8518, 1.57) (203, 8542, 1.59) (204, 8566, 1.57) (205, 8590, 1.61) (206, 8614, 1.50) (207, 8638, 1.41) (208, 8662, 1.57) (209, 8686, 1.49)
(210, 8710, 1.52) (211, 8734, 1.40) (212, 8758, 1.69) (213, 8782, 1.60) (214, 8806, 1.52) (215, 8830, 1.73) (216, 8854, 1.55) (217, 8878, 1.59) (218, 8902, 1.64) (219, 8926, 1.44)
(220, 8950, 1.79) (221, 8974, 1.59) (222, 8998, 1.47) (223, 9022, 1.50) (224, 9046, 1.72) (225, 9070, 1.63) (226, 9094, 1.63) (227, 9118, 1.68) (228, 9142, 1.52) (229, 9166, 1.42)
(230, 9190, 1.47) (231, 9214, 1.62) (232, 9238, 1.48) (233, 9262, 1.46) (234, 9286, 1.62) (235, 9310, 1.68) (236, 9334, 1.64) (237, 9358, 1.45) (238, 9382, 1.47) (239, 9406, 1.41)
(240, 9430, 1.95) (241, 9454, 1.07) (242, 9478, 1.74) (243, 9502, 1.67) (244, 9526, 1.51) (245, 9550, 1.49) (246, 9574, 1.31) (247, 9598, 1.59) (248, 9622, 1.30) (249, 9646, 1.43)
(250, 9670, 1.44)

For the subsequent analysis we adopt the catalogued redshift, 0.20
